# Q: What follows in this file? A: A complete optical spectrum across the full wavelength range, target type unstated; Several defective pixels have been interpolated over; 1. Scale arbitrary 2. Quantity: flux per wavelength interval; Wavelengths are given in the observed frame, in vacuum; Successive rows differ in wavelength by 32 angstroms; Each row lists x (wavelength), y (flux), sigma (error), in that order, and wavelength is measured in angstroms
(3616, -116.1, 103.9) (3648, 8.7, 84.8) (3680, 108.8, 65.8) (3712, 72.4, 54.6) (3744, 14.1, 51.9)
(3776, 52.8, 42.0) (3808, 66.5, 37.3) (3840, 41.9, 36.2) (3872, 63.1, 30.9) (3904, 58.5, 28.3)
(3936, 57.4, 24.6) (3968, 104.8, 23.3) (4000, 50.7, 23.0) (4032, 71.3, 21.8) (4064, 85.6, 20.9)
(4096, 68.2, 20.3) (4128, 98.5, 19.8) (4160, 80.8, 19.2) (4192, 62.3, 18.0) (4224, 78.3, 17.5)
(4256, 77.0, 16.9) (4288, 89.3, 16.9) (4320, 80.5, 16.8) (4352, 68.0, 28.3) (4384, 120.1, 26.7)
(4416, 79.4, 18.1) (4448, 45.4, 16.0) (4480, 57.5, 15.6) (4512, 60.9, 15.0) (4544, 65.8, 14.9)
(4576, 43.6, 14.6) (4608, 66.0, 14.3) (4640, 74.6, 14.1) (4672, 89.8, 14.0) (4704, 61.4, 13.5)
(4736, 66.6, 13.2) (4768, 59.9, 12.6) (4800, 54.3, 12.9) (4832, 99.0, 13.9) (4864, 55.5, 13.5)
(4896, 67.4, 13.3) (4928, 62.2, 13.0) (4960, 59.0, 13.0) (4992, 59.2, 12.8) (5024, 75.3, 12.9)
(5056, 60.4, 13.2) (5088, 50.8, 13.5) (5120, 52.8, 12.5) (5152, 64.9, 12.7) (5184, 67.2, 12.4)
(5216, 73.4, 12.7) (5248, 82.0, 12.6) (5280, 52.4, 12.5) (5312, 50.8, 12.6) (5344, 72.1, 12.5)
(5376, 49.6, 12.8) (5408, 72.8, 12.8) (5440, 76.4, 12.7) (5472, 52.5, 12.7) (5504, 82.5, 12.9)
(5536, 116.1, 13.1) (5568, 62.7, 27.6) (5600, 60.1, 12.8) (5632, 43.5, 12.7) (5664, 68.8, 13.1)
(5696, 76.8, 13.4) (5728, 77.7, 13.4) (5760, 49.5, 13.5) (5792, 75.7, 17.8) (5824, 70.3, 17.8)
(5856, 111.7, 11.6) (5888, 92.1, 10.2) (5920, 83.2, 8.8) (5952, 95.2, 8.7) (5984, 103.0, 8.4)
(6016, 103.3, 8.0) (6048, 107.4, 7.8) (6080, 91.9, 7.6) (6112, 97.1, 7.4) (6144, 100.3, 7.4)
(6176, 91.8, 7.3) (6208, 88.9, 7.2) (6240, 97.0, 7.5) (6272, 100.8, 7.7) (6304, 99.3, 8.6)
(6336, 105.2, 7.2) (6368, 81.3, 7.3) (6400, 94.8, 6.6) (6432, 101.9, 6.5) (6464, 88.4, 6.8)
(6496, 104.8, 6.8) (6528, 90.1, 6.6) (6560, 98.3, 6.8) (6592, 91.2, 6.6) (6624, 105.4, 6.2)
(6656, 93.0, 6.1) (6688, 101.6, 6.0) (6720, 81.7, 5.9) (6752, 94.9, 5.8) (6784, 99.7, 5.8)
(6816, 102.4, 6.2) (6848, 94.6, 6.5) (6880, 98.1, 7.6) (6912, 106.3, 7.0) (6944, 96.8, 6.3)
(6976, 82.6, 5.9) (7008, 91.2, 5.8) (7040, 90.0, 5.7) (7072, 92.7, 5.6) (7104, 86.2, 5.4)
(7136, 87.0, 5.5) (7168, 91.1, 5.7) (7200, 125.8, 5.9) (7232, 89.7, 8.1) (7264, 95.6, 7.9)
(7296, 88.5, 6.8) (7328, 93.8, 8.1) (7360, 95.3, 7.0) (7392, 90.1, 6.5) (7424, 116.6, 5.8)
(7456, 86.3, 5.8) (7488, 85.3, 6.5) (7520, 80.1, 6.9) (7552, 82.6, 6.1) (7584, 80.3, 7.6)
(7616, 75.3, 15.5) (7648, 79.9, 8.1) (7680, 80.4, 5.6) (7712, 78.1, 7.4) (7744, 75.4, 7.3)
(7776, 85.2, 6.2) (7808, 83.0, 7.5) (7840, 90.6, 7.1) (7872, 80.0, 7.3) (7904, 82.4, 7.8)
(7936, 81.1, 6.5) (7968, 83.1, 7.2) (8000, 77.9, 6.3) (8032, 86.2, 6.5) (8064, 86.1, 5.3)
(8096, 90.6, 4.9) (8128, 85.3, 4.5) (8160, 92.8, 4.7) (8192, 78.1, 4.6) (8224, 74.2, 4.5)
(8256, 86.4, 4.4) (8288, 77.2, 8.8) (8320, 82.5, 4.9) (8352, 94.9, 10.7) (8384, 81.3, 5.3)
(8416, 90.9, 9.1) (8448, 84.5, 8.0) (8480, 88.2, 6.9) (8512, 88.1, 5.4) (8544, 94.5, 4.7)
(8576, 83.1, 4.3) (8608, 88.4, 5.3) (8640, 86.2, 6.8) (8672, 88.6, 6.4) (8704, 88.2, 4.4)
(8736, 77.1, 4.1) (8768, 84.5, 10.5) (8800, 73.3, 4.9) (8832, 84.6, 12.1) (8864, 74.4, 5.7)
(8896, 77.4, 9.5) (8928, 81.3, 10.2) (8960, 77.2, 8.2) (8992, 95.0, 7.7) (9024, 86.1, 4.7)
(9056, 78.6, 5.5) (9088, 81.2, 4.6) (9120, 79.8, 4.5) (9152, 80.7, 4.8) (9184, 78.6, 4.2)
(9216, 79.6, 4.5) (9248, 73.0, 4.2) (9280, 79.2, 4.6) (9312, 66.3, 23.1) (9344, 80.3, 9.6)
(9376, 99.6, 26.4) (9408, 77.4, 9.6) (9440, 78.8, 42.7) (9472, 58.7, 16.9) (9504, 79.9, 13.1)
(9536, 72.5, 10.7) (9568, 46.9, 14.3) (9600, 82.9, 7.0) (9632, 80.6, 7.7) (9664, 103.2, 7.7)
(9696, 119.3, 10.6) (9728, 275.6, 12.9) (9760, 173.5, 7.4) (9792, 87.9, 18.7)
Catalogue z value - 0.481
